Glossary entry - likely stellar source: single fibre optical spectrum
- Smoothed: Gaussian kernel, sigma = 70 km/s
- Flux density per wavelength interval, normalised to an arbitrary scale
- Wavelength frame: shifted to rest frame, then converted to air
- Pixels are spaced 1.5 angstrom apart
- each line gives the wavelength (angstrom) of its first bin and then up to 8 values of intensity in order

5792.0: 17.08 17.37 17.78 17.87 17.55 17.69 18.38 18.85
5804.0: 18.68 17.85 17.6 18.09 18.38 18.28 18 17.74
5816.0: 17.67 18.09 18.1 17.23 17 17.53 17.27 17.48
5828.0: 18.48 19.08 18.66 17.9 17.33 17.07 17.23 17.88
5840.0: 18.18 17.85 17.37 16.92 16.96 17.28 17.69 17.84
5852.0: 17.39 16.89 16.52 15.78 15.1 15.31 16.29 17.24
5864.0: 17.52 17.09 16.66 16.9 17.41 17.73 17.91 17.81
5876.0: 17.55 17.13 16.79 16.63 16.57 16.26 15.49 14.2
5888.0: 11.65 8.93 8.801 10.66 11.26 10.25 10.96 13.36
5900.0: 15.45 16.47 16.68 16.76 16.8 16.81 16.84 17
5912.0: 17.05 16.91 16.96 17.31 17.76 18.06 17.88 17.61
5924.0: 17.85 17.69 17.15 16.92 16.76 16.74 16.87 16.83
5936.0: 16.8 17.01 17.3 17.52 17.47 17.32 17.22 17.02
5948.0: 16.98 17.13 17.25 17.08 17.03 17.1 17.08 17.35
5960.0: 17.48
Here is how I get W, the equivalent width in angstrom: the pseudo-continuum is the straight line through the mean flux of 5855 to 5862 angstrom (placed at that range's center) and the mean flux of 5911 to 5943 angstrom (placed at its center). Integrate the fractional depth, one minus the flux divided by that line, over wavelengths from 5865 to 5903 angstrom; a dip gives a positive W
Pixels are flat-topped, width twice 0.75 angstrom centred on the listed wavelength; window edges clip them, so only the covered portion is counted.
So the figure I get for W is 3.4 angstrom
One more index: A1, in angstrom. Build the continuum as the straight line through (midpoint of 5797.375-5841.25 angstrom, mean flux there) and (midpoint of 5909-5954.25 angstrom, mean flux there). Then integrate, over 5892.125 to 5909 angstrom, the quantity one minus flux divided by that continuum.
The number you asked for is 3.0 angstrom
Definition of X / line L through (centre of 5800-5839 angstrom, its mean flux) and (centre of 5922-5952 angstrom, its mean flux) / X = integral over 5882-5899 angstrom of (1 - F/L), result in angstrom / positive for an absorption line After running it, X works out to 5.2 angstrom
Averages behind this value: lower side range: 17.9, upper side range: 17.2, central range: 12.2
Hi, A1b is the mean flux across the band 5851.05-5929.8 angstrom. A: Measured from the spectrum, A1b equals 15.9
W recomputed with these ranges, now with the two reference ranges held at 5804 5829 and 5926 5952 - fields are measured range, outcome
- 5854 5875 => 0.9 angstrom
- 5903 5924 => 0.0 angstrom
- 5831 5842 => 0.0 angstrom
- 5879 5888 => 1.0 angstrom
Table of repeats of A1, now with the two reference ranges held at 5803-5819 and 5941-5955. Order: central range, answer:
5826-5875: 1.40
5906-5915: 0.26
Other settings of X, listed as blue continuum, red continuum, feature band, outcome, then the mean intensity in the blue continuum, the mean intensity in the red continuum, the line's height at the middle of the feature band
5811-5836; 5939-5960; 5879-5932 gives 6.0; 17.8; 17.2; 17.4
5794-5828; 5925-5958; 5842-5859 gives 0.7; 17.9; 17.1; 17.6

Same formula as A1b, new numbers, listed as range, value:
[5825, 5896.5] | 16.2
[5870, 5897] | 14.4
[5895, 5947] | 16.6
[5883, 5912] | 14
